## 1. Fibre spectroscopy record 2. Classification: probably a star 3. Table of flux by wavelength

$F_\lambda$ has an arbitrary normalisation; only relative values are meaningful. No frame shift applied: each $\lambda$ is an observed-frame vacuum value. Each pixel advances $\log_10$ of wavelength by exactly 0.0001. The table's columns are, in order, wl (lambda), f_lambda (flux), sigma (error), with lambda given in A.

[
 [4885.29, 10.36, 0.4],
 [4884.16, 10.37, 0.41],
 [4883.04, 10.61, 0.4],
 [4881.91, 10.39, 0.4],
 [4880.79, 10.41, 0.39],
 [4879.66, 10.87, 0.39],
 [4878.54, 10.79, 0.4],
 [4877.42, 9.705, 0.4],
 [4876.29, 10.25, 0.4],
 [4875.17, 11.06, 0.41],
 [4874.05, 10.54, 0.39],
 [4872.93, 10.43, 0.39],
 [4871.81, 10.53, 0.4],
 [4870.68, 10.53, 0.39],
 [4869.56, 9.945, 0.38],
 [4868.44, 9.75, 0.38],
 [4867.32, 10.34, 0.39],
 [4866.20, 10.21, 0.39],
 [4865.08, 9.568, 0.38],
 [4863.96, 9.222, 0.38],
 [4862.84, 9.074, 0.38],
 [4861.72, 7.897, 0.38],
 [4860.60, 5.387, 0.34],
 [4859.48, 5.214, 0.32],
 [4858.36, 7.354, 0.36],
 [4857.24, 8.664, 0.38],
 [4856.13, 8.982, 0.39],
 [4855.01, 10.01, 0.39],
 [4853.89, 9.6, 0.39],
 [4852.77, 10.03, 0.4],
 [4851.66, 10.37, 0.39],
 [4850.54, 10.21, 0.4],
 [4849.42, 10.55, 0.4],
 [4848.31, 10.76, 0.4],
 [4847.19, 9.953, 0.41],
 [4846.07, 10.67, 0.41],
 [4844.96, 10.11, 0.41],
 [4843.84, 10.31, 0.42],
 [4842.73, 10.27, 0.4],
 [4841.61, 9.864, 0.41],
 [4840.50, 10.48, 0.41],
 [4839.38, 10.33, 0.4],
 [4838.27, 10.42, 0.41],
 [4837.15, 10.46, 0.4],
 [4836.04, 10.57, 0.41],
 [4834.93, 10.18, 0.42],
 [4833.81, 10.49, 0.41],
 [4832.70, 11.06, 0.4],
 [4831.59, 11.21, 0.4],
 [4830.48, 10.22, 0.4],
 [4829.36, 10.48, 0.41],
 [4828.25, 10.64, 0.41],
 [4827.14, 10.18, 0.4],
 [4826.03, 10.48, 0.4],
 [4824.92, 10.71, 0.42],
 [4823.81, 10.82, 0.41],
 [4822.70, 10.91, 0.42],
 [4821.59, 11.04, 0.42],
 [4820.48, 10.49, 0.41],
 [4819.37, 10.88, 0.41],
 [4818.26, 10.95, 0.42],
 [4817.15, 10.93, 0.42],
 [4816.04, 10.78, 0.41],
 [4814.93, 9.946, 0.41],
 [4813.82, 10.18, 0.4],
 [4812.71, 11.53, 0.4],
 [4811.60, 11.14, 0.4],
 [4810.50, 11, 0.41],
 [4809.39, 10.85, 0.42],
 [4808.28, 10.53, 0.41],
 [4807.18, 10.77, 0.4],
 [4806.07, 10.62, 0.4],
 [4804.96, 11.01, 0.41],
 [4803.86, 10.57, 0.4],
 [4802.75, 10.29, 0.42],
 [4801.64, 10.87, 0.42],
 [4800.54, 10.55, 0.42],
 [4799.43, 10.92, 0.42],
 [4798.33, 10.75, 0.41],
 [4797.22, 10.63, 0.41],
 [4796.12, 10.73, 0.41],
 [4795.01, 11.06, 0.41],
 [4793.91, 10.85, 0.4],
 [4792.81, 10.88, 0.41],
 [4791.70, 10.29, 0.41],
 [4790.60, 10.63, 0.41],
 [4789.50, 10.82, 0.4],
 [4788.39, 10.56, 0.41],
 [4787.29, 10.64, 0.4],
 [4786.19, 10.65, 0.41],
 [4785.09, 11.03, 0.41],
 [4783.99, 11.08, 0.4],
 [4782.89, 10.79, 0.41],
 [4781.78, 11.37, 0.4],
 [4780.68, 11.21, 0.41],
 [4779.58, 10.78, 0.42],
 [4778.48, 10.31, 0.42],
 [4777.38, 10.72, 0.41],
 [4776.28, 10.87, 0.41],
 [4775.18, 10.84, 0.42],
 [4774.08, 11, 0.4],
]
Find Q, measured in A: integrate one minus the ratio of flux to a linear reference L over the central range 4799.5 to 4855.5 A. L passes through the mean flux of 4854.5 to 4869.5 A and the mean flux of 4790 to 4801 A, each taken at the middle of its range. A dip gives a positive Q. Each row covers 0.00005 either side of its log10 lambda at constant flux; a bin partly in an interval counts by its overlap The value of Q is -4.9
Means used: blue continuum 10.7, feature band 10.5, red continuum 8.63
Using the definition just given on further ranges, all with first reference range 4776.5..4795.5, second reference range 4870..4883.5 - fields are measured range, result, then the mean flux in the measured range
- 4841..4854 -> 0.43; 10.2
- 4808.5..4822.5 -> -0.13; 10.8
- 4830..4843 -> 0.20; 10.5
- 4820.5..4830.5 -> 0.05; 10.6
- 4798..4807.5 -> 0.04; 10.7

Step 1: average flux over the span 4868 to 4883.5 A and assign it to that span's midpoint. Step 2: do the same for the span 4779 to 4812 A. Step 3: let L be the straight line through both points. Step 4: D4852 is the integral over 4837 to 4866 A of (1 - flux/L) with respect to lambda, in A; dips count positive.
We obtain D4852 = 3.0 A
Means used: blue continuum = 10.8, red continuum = 10.4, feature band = 9.44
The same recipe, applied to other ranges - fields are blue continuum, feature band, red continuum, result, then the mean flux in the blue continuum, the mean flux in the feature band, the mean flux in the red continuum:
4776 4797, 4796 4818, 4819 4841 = -0.1 A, 10.8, 10.7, 10.6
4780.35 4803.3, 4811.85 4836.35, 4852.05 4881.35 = -1.1 A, 10.8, 10.7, 9.48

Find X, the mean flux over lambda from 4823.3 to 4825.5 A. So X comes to 10.8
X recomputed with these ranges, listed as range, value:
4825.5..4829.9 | 10.5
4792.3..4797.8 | 10.8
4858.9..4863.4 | 6.89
